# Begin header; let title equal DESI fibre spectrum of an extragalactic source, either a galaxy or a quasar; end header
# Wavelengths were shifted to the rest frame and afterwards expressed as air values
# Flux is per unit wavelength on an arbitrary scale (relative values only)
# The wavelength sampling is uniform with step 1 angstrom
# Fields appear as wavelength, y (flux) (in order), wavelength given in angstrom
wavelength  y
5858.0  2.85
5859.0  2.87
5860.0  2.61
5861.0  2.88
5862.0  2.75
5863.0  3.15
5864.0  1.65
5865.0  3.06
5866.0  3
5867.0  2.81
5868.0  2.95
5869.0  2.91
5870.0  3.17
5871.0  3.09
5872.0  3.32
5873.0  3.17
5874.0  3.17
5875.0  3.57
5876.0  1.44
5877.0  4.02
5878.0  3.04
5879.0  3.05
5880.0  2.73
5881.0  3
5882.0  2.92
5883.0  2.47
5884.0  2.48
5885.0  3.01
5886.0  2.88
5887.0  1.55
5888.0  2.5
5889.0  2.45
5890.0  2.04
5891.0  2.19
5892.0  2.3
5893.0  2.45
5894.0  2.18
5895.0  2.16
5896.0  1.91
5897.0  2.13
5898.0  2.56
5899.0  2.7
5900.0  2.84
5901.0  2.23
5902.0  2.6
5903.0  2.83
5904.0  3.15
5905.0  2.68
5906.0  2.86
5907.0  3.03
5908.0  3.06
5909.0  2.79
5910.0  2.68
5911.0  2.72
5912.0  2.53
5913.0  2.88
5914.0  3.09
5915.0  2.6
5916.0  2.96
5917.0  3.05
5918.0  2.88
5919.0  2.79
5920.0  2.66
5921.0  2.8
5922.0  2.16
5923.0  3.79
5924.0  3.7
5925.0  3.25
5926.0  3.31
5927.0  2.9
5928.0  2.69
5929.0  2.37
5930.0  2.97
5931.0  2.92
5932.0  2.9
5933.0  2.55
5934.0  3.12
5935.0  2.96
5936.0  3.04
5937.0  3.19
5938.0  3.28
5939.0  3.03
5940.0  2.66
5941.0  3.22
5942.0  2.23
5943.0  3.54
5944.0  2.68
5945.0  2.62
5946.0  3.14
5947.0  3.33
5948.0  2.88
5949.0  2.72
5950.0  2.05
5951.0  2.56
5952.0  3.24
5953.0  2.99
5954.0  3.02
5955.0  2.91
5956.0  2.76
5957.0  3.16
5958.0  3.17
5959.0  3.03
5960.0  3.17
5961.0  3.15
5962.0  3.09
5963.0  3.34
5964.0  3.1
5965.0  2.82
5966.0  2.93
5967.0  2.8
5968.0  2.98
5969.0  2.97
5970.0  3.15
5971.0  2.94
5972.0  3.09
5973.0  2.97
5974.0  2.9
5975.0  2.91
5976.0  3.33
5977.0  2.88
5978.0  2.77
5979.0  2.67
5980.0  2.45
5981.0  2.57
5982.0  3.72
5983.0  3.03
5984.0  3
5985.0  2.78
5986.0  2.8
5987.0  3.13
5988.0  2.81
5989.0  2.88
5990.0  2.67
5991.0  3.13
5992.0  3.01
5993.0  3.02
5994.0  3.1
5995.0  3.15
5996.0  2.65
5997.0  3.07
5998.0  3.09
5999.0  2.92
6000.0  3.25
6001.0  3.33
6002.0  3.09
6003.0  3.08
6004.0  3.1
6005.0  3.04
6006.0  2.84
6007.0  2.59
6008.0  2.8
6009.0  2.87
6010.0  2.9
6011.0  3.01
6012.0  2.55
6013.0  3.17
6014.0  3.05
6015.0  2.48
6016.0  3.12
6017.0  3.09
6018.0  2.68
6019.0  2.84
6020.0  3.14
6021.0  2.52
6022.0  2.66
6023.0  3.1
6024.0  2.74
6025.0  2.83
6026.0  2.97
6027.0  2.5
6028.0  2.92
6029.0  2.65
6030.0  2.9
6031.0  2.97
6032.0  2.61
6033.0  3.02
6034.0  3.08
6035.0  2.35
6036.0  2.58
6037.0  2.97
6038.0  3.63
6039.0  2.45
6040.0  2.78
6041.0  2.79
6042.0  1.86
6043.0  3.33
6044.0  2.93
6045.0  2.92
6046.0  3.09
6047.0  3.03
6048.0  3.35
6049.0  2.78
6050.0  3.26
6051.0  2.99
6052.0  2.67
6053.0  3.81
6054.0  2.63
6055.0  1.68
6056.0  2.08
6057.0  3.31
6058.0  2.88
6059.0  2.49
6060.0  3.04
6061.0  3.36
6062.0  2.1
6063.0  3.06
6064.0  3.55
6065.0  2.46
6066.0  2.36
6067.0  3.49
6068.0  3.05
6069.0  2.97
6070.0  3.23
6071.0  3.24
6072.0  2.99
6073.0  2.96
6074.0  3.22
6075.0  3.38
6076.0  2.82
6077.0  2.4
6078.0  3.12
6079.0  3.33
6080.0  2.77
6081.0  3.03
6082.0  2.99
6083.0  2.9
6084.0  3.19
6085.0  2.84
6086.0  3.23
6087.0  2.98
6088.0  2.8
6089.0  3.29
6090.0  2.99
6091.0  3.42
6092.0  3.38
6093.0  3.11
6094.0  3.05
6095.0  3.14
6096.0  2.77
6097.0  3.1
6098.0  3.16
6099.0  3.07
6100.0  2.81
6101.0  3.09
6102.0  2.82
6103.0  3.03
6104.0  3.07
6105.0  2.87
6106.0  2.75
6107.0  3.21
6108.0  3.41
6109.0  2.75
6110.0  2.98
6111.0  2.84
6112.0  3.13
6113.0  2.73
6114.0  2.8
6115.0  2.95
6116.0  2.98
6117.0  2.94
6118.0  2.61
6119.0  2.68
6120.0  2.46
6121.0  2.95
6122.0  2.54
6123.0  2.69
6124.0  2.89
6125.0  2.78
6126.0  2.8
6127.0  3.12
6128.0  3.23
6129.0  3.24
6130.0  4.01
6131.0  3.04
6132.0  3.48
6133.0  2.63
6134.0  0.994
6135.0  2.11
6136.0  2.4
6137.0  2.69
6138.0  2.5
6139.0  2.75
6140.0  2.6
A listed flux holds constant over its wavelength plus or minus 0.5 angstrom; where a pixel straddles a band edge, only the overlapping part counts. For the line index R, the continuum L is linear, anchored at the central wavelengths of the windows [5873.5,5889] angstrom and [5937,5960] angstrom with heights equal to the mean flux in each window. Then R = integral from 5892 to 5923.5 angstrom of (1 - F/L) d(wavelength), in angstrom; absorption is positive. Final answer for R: 1.6 angstrom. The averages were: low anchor 2.78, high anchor 2.93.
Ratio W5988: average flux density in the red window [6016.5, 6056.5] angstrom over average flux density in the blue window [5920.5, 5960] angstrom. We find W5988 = 1.0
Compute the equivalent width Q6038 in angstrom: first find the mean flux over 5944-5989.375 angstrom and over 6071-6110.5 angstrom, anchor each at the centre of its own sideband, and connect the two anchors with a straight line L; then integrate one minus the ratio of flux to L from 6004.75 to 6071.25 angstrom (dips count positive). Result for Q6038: 2.89 angstrom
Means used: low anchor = 2.95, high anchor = 3.03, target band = 2.87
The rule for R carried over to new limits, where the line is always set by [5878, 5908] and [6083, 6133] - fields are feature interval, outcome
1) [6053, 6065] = 0.51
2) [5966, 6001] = -2.75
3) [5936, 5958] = -2.06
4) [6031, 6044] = 0.26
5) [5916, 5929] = -1.73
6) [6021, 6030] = 0.15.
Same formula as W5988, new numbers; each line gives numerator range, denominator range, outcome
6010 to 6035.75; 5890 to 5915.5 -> 1.09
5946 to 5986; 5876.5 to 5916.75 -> 1.11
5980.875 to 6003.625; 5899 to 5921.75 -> 1.08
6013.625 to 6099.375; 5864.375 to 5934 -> 1.05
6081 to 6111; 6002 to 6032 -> 1.06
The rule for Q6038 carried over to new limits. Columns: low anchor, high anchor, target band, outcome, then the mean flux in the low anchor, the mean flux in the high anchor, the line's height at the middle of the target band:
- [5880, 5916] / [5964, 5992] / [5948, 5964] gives -0.7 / 2.59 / 2.93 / 2.84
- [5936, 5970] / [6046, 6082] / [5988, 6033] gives 0.7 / 2.97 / 2.94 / 2.95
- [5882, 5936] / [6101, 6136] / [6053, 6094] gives -1.9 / 2.71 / 2.86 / 2.83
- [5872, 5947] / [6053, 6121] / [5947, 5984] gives -1.5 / 2.79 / 2.95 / 2.84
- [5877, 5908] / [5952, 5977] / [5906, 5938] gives -1.7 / 2.6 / 3.03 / 2.77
